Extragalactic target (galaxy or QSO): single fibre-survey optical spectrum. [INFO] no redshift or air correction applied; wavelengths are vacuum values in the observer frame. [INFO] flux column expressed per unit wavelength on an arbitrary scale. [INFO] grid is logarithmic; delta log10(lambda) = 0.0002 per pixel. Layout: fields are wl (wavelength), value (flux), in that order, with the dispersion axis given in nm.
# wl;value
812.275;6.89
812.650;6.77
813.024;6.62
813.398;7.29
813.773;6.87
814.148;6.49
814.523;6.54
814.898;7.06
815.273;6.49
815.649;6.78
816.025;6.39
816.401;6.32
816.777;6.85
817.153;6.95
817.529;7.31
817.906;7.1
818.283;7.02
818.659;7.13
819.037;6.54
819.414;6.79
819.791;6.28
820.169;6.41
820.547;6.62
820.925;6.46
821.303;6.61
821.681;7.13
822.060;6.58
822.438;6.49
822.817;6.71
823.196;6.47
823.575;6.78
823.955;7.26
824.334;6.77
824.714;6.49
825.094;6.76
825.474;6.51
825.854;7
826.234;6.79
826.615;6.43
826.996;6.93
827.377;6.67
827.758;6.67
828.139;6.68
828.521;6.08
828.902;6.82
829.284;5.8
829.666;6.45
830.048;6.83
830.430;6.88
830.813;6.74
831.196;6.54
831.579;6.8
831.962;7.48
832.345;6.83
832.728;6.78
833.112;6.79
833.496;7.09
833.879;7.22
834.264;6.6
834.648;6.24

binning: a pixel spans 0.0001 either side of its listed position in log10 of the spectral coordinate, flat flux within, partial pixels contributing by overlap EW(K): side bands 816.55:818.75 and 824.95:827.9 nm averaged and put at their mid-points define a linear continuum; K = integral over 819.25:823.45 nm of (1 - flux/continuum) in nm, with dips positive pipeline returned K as 0.19 nm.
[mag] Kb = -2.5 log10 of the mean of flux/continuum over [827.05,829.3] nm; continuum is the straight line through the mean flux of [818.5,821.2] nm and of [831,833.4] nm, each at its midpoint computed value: 0.04 mag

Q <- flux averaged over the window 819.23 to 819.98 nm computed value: 6.54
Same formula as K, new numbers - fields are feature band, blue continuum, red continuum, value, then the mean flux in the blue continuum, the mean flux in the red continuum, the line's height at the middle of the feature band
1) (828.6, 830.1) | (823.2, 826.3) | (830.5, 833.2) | 0.09 nm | 6.78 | 6.85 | 6.83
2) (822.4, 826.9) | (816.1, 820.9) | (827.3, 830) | -0.09 nm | 6.76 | 6.46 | 6.58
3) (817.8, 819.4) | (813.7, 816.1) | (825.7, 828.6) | -0.06 nm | 6.66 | 6.67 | 6.67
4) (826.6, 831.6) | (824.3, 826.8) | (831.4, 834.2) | 0.17 nm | 6.67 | 6.98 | 6.82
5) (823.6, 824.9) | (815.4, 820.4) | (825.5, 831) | -0.03 nm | 6.75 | 6.62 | 6.67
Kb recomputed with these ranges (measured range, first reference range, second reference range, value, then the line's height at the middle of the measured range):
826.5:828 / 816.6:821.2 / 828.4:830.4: -0.03 mag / 6.52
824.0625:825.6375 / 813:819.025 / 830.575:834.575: 0.03 mag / 6.85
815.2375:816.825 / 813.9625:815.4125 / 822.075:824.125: 0.02 mag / 6.66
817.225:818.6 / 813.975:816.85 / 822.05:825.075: -0.08 mag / 6.64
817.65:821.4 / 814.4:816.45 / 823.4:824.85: 0.00 mag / 6.72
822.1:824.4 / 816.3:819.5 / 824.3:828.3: 0.01 mag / 6.77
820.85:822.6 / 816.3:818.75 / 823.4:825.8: 0.03 mag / 6.85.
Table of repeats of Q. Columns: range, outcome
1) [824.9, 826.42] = 6.77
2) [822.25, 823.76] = 6.61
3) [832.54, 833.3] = 6.78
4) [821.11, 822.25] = 6.78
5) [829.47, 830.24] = 6.64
